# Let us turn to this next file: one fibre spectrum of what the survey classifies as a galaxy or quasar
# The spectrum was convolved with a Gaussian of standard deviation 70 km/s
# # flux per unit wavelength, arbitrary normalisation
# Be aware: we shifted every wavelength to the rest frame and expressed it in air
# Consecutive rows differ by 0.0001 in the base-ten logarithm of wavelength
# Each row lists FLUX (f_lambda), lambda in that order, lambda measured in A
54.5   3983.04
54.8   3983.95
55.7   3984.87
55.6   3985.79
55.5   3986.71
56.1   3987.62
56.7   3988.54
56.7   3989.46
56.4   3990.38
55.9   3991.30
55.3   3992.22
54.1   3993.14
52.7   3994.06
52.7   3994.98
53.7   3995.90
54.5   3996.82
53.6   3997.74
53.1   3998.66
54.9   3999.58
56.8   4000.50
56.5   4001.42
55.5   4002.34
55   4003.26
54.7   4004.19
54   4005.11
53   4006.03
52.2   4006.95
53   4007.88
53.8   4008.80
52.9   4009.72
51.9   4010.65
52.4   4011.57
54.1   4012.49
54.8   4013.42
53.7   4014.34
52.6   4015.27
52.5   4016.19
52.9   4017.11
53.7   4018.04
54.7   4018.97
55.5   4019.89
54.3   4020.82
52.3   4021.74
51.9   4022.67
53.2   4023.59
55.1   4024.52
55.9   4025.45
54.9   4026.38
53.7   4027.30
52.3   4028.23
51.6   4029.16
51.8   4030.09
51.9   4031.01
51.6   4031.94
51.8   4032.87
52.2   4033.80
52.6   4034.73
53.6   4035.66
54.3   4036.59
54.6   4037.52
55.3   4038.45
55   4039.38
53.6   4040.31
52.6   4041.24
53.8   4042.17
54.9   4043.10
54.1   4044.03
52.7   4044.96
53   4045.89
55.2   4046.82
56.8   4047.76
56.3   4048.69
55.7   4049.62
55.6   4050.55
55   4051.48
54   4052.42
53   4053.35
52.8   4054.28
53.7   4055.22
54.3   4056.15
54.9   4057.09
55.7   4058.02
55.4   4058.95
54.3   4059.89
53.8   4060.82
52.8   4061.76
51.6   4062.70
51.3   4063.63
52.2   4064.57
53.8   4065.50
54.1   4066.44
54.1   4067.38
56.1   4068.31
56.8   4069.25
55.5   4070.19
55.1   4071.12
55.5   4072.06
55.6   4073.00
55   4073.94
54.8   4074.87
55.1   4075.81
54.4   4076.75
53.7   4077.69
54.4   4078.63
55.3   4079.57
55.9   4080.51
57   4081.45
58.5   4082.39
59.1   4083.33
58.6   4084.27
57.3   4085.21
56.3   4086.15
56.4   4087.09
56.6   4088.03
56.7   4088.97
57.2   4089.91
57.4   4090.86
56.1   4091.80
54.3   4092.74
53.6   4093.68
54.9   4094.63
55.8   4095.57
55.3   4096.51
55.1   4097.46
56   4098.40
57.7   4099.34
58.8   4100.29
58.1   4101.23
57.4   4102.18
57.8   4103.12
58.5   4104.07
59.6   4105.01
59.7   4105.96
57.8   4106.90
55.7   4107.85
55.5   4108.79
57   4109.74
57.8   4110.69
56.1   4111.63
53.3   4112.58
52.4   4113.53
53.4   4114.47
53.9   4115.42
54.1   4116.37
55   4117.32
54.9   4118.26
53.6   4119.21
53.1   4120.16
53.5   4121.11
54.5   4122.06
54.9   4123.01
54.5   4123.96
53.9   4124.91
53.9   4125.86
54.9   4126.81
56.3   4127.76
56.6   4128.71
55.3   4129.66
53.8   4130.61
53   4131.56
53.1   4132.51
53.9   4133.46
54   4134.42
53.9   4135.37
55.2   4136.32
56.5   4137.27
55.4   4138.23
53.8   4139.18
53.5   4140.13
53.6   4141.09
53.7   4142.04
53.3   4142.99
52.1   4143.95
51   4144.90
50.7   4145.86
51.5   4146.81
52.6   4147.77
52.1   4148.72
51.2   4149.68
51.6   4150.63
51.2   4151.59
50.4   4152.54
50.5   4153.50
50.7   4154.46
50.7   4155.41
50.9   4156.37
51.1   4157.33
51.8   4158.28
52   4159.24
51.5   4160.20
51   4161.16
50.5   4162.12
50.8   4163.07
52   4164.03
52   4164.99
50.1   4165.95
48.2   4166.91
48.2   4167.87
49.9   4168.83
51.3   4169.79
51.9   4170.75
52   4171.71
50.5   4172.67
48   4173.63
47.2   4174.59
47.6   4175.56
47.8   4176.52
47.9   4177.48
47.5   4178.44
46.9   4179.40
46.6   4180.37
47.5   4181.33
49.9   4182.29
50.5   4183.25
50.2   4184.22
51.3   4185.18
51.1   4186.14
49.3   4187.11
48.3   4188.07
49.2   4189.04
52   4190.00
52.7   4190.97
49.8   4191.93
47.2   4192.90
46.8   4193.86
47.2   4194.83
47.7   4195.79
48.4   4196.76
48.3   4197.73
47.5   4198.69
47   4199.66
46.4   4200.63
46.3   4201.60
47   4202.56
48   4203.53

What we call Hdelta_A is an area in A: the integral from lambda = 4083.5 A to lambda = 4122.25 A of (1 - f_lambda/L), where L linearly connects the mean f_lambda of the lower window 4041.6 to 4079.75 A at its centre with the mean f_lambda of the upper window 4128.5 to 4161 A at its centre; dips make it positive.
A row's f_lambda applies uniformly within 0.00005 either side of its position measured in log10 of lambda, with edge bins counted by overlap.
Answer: -1.81 A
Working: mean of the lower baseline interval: 54.4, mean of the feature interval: 56.1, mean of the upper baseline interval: 52.7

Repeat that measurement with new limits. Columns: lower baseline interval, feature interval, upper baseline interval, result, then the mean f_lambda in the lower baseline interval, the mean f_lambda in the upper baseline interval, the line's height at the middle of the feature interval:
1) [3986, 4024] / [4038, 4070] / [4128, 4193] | -0.6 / 54.2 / 51.2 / 53.2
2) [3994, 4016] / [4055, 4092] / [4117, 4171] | -1.4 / 53.8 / 52.6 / 53.3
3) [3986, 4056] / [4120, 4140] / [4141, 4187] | -1.2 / 54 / 50.4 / 51.3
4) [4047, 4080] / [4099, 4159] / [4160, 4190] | -3.0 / 54.5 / 49.6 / 51.6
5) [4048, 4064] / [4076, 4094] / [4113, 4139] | -0.7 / 54.2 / 54.3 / 54.3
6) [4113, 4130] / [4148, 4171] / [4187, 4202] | 0.1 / 54.4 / 48.4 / 51.2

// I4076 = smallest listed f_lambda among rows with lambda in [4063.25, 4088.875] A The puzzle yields 51.3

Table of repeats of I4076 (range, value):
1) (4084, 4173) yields 48.2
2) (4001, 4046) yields 51.6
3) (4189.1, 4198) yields 46.8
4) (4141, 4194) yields 46.6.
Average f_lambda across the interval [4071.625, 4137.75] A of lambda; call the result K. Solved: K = 55.6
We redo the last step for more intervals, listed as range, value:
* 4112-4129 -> 54.2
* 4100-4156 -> 54.3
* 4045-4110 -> 55.6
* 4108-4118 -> 54.9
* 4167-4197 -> 49.1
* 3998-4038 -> 53.6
